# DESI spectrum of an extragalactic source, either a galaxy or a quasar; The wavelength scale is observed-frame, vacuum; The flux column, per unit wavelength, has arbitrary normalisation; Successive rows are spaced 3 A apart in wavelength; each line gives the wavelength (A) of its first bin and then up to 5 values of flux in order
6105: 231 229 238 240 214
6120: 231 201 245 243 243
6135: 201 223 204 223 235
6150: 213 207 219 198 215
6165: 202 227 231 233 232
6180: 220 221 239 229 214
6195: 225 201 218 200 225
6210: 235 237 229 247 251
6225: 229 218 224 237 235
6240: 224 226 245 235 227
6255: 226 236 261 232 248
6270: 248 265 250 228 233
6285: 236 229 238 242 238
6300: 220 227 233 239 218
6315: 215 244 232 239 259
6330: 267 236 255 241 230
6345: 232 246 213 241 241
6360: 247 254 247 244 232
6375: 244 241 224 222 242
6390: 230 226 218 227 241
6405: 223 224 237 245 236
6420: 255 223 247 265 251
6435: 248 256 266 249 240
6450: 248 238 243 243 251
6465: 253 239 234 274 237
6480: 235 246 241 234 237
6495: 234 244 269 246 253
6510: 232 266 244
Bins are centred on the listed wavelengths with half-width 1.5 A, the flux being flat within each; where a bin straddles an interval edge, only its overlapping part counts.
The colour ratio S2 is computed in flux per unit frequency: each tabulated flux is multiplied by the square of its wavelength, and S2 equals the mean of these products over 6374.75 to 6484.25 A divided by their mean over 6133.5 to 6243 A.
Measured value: 1.17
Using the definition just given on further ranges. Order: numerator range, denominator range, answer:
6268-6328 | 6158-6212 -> 1.11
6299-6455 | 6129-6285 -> 1.10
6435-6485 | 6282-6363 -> 1.09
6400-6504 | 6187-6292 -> 1.12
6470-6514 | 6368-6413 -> 1.09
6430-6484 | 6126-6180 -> 1.23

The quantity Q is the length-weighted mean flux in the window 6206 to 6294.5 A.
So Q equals 237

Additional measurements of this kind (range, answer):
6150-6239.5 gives 224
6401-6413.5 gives 232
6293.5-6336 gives 237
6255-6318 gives 237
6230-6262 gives 234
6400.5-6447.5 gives 244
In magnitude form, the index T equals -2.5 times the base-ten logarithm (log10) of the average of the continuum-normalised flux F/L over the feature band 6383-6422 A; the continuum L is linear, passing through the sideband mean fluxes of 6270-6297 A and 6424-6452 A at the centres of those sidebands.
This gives 0.07 mag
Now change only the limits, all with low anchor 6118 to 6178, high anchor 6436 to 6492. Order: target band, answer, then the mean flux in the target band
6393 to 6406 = 0.062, 227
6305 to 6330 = -0.011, 237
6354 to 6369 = -0.038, 246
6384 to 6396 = 0.048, 230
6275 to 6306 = -0.007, 234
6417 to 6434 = -0.019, 247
